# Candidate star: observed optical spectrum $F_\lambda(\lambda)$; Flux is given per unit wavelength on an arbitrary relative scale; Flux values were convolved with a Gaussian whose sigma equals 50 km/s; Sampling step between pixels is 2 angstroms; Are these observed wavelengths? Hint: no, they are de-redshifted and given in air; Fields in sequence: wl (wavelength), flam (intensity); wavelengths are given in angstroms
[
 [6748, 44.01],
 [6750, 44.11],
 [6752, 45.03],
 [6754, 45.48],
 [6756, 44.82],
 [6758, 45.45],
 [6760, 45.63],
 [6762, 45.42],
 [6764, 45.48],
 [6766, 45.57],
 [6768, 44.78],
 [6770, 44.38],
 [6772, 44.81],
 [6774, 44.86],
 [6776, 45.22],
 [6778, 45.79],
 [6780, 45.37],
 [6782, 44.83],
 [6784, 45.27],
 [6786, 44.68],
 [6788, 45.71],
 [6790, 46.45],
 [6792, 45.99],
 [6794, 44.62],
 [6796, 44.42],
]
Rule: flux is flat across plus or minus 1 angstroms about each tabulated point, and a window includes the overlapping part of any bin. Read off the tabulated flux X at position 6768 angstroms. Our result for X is 44.78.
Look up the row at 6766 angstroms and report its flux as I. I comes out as 45.57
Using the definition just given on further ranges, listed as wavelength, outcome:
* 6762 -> 45.42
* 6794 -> 44.62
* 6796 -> 44.42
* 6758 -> 45.45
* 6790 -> 46.45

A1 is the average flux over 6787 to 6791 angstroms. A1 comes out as 46.1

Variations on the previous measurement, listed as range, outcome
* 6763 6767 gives 45.5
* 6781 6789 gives 45.1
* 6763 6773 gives 45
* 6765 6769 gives 45.2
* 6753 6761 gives 45.3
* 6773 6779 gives 45.3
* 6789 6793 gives 46.2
